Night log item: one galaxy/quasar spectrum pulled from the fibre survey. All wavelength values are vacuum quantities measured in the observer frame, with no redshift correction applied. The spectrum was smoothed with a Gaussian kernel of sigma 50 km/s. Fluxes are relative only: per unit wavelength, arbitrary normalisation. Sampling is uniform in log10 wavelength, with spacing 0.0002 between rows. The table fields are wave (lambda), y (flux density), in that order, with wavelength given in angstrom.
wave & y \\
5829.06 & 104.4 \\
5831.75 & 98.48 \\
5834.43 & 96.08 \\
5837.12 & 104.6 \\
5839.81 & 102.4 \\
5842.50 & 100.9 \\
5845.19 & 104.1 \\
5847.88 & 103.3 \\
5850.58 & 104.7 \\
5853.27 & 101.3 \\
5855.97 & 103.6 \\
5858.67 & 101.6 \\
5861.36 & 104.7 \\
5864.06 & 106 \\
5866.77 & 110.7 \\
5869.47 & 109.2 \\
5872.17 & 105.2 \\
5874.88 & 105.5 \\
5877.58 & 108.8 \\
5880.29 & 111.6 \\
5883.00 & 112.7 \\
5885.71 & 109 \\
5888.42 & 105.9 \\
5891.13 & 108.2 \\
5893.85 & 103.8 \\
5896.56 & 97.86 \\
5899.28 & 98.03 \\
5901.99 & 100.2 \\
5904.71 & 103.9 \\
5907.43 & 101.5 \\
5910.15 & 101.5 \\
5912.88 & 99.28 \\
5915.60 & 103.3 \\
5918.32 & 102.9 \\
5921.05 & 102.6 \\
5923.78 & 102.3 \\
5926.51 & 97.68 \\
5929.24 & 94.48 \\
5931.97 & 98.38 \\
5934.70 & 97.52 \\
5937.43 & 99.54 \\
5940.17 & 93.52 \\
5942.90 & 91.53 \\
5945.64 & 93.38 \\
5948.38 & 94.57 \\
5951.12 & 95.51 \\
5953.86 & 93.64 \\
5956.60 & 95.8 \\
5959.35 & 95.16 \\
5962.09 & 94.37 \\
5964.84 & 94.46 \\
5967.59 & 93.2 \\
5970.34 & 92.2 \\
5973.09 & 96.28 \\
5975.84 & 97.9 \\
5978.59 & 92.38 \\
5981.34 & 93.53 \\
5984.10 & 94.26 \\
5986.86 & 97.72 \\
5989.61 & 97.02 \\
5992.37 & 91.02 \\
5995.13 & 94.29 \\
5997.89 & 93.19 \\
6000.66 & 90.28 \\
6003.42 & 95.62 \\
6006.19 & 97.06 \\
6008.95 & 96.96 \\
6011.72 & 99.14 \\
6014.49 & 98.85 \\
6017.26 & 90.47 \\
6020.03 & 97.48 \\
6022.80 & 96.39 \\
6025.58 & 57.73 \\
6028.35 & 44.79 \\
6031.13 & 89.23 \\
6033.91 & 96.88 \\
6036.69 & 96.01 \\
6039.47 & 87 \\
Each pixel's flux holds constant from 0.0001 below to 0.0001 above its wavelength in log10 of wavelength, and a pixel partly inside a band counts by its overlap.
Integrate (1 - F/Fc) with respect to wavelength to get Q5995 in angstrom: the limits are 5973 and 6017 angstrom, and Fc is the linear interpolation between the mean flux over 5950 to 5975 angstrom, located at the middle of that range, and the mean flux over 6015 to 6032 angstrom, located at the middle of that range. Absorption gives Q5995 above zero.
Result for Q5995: -4.3 angstrom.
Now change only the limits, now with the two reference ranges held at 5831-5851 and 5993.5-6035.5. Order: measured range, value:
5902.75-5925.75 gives -1.31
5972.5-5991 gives -0.80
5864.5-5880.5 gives -1.39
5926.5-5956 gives -0.25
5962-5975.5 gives -0.27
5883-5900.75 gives -1.14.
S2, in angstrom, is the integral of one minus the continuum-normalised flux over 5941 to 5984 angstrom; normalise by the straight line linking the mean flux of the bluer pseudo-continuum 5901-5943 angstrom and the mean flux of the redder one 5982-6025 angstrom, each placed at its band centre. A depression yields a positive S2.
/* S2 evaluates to 1.3 angstrom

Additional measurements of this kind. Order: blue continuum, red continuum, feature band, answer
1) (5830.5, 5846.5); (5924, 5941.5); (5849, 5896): -3.18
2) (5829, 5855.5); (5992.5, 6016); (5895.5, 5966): 0.41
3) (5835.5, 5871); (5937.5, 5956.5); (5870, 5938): -2.81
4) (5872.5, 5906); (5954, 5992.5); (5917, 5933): 0.18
